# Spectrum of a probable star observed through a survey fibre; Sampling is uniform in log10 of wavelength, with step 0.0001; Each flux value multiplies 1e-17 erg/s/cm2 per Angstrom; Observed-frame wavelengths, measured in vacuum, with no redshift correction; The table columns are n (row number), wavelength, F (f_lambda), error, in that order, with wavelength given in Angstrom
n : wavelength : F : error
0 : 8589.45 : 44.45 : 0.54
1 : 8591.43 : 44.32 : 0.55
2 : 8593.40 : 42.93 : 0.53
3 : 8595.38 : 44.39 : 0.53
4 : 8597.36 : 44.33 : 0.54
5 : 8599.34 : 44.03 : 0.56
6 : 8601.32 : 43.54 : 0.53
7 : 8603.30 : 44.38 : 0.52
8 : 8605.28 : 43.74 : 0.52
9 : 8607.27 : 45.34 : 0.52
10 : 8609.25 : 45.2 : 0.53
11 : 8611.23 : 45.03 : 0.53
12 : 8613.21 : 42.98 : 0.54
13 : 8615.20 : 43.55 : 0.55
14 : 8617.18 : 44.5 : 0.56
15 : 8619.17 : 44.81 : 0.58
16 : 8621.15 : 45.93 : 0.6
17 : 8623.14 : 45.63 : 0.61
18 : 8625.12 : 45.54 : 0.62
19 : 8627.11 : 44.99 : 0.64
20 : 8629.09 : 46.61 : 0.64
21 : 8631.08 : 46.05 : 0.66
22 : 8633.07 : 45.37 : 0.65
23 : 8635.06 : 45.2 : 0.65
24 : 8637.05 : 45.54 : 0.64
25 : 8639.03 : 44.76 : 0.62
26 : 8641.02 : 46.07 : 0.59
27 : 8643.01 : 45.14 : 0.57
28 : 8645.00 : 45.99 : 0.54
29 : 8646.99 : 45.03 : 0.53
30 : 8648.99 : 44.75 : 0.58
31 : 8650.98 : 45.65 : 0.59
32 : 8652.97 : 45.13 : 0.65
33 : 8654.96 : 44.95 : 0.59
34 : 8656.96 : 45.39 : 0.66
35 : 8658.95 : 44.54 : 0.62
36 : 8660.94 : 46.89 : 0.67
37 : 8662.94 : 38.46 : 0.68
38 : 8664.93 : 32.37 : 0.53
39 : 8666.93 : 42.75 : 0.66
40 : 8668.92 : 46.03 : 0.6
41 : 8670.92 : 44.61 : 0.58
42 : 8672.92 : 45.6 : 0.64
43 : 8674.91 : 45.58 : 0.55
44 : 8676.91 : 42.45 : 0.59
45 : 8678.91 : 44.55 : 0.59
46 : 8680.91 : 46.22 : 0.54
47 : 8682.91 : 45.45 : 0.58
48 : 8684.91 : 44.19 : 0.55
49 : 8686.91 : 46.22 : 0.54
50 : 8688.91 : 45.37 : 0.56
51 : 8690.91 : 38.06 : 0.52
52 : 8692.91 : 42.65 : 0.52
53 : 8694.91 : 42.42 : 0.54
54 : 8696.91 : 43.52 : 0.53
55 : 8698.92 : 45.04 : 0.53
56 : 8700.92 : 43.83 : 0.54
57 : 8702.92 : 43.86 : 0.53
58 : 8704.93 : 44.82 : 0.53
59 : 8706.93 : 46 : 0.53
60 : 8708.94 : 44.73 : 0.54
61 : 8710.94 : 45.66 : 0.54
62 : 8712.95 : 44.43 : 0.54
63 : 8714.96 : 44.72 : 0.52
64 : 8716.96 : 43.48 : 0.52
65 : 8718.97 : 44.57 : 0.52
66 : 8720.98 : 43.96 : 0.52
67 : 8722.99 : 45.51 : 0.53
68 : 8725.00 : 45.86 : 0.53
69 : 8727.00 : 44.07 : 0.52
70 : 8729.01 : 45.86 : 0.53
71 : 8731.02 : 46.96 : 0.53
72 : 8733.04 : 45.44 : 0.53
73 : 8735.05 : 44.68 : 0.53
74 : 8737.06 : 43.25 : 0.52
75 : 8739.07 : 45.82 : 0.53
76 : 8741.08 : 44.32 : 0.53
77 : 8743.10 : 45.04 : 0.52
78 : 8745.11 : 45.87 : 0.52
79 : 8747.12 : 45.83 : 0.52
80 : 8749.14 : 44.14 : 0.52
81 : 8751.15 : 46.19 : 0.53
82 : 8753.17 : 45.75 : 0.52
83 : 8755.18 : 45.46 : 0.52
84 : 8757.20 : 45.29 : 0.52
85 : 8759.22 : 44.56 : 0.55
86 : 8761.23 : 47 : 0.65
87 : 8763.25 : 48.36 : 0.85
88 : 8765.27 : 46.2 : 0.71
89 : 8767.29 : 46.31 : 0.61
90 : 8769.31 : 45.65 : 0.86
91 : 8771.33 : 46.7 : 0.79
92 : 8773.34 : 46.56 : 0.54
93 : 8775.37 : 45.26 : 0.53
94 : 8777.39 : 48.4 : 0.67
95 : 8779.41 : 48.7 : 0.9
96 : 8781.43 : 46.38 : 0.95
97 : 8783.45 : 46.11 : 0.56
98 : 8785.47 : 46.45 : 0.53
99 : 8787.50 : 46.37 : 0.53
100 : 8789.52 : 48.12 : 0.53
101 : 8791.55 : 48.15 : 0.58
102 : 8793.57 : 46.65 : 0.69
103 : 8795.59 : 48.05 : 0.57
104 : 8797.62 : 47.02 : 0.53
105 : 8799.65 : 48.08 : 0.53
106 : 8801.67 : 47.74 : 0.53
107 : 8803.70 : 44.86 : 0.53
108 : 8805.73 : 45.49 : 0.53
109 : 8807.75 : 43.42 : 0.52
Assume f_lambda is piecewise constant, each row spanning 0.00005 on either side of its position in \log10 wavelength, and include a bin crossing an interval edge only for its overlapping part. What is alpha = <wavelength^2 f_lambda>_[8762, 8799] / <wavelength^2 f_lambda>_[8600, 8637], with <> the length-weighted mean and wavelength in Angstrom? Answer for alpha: 1.09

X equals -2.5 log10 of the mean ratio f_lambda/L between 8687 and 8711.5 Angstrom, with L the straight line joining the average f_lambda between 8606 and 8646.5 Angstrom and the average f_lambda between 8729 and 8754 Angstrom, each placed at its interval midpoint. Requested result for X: 0.03 mag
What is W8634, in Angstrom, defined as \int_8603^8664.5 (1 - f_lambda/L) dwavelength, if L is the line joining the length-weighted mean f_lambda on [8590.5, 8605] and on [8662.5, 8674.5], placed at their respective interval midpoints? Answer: -2.65 Angstrom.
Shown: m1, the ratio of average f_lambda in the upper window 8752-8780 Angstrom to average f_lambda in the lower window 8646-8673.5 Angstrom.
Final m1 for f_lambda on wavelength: 1.06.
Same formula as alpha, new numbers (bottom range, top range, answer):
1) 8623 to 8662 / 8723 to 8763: 1.02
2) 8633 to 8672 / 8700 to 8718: 1.02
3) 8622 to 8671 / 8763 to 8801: 1.09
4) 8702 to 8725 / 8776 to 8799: 1.08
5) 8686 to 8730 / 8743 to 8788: 1.06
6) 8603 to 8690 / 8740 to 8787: 1.06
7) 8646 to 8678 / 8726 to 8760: 1.05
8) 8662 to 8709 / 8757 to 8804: 1.10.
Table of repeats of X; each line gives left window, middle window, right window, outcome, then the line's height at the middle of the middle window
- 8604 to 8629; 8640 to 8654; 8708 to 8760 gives -0.012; 44.9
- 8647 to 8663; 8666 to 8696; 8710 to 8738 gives 0.017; 44.9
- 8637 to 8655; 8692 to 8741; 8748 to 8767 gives 0.025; 45.7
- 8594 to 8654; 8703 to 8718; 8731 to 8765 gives 0.014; 45.3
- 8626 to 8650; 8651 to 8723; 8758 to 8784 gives 0.046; 45.9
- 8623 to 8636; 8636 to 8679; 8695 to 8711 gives 0.025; 45.2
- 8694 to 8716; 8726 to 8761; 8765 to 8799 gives 0.010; 45.7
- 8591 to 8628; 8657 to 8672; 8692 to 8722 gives 0.047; 44.4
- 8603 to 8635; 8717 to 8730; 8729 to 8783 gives 0.020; 45.7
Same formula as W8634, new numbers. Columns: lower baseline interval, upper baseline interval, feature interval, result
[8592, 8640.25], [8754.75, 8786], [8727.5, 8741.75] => 0.3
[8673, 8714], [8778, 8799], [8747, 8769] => 0.2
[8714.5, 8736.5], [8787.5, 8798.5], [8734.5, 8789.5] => 0.4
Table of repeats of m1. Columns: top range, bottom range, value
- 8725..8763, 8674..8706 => 1.03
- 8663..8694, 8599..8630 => 0.97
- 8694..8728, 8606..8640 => 0.99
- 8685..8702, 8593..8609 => 0.98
